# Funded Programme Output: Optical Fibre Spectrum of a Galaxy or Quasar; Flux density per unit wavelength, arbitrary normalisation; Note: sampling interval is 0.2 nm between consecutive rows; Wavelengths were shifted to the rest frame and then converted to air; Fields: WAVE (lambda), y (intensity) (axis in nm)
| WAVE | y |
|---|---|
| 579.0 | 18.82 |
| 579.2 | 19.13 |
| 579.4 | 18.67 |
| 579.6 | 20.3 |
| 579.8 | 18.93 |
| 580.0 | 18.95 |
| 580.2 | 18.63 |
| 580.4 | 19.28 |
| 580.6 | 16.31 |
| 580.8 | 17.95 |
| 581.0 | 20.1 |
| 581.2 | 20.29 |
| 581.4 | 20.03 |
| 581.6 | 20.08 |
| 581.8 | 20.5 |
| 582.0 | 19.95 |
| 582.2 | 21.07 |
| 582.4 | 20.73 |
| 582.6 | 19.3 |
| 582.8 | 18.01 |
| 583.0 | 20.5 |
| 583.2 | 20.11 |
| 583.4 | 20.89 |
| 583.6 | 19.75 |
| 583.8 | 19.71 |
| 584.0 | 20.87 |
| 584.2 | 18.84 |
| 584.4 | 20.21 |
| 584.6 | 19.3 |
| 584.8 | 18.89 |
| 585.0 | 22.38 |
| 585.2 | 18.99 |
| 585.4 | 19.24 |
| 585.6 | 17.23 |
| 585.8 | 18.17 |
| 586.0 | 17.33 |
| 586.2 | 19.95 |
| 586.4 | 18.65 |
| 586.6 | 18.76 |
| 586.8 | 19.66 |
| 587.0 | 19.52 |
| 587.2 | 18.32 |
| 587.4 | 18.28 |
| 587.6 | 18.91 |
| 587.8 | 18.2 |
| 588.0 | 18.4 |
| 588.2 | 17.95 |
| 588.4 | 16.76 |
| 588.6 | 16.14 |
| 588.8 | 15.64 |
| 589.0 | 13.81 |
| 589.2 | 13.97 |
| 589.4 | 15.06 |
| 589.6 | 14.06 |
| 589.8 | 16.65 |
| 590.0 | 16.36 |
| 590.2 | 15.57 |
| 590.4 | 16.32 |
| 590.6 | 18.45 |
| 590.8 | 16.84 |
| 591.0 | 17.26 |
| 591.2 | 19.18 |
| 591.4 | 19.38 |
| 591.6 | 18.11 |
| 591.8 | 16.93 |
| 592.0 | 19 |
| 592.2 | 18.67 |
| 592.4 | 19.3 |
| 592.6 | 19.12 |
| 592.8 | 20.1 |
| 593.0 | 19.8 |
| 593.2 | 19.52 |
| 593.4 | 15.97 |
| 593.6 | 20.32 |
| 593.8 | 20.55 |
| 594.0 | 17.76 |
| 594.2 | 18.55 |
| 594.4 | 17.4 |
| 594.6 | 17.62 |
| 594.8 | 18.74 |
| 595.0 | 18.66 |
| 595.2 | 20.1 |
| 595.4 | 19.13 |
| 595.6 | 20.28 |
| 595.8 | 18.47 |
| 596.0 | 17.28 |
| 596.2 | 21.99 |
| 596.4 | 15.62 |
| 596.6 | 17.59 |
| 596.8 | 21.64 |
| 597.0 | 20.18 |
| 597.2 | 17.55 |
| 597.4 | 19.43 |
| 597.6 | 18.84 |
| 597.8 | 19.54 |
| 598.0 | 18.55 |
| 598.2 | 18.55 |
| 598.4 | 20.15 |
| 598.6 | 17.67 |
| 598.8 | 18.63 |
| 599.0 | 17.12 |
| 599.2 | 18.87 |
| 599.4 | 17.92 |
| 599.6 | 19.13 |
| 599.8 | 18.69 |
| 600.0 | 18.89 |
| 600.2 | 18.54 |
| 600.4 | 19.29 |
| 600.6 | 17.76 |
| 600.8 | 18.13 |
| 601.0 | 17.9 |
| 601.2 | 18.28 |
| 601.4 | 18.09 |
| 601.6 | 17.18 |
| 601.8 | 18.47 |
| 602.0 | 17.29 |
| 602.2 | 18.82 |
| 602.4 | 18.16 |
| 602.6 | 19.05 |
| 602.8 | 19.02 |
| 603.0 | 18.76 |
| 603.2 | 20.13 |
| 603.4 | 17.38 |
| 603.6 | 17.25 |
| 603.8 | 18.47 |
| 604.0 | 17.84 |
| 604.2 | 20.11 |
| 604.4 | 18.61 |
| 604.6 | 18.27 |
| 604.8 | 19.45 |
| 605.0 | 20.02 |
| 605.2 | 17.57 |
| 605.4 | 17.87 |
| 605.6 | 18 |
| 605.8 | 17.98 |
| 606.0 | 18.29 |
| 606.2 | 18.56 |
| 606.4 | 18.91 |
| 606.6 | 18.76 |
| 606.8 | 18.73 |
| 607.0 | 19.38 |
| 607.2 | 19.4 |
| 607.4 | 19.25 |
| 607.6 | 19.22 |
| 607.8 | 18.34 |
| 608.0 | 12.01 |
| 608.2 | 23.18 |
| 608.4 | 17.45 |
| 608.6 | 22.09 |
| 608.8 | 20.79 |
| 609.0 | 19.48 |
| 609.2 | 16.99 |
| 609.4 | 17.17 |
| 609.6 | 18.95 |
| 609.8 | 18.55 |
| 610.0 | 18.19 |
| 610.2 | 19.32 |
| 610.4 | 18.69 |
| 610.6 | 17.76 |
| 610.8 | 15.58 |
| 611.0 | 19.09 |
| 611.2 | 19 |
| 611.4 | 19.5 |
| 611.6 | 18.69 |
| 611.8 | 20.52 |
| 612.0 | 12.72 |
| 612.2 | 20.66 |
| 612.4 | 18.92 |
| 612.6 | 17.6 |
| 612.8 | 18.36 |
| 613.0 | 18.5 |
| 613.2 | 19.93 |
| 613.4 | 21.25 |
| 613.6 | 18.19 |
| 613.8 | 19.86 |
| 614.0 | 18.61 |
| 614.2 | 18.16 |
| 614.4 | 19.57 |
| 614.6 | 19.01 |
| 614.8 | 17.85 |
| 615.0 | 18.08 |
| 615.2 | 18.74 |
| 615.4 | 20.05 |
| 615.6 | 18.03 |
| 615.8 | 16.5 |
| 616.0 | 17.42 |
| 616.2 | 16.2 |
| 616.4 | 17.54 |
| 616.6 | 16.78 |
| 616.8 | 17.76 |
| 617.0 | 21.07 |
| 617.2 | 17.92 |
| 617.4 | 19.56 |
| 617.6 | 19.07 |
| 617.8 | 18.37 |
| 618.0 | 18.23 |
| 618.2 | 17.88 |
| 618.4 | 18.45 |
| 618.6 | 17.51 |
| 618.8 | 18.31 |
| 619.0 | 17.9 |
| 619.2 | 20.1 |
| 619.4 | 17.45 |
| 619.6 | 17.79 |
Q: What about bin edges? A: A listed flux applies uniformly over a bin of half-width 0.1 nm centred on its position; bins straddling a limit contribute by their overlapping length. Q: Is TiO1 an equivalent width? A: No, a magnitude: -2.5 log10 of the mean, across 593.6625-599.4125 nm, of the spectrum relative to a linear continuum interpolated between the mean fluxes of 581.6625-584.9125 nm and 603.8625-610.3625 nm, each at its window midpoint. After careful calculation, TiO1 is 0.03 mag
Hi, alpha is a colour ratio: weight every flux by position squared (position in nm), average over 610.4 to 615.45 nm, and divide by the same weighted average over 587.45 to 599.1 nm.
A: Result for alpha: 1.10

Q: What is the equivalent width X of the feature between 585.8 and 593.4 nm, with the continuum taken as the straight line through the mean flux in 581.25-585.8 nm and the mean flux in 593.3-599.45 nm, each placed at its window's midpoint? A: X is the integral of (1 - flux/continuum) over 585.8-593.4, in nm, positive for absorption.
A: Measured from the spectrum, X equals 0.626 nm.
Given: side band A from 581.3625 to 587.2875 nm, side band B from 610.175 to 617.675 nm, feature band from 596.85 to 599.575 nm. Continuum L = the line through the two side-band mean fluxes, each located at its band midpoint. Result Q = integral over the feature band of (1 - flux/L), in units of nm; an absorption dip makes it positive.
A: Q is 0.04 nm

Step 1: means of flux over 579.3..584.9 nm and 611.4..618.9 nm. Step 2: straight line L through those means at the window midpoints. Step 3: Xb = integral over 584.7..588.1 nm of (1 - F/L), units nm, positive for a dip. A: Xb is 0.10 nm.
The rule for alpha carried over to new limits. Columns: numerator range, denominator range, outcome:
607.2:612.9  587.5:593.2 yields 1.14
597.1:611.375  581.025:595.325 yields 1.06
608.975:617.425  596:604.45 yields 1.03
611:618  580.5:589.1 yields 1.08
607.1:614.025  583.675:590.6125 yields 1.13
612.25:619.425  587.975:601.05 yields 1.09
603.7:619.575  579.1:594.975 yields 1.08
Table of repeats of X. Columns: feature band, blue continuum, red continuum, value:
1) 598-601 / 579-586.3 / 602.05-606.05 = 0.04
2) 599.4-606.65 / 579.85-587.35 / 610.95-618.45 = 0.15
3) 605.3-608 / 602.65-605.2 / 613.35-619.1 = 0.03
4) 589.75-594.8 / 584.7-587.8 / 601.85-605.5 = 0.16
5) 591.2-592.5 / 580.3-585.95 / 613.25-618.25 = 0.05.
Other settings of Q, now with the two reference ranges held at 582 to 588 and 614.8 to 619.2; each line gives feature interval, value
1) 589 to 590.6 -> 0.31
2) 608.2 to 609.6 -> -0.06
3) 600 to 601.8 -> 0.06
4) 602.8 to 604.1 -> 0.02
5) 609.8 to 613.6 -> -0.04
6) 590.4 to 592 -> 0.10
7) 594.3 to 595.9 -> 0.02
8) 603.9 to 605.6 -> 0.00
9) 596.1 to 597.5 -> -0.02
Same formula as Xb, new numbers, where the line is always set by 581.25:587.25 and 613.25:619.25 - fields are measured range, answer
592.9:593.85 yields 0.005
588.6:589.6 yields 0.242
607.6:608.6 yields 0.022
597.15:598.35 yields 0.016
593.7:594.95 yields 0.051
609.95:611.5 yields 0.022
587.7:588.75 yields 0.110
